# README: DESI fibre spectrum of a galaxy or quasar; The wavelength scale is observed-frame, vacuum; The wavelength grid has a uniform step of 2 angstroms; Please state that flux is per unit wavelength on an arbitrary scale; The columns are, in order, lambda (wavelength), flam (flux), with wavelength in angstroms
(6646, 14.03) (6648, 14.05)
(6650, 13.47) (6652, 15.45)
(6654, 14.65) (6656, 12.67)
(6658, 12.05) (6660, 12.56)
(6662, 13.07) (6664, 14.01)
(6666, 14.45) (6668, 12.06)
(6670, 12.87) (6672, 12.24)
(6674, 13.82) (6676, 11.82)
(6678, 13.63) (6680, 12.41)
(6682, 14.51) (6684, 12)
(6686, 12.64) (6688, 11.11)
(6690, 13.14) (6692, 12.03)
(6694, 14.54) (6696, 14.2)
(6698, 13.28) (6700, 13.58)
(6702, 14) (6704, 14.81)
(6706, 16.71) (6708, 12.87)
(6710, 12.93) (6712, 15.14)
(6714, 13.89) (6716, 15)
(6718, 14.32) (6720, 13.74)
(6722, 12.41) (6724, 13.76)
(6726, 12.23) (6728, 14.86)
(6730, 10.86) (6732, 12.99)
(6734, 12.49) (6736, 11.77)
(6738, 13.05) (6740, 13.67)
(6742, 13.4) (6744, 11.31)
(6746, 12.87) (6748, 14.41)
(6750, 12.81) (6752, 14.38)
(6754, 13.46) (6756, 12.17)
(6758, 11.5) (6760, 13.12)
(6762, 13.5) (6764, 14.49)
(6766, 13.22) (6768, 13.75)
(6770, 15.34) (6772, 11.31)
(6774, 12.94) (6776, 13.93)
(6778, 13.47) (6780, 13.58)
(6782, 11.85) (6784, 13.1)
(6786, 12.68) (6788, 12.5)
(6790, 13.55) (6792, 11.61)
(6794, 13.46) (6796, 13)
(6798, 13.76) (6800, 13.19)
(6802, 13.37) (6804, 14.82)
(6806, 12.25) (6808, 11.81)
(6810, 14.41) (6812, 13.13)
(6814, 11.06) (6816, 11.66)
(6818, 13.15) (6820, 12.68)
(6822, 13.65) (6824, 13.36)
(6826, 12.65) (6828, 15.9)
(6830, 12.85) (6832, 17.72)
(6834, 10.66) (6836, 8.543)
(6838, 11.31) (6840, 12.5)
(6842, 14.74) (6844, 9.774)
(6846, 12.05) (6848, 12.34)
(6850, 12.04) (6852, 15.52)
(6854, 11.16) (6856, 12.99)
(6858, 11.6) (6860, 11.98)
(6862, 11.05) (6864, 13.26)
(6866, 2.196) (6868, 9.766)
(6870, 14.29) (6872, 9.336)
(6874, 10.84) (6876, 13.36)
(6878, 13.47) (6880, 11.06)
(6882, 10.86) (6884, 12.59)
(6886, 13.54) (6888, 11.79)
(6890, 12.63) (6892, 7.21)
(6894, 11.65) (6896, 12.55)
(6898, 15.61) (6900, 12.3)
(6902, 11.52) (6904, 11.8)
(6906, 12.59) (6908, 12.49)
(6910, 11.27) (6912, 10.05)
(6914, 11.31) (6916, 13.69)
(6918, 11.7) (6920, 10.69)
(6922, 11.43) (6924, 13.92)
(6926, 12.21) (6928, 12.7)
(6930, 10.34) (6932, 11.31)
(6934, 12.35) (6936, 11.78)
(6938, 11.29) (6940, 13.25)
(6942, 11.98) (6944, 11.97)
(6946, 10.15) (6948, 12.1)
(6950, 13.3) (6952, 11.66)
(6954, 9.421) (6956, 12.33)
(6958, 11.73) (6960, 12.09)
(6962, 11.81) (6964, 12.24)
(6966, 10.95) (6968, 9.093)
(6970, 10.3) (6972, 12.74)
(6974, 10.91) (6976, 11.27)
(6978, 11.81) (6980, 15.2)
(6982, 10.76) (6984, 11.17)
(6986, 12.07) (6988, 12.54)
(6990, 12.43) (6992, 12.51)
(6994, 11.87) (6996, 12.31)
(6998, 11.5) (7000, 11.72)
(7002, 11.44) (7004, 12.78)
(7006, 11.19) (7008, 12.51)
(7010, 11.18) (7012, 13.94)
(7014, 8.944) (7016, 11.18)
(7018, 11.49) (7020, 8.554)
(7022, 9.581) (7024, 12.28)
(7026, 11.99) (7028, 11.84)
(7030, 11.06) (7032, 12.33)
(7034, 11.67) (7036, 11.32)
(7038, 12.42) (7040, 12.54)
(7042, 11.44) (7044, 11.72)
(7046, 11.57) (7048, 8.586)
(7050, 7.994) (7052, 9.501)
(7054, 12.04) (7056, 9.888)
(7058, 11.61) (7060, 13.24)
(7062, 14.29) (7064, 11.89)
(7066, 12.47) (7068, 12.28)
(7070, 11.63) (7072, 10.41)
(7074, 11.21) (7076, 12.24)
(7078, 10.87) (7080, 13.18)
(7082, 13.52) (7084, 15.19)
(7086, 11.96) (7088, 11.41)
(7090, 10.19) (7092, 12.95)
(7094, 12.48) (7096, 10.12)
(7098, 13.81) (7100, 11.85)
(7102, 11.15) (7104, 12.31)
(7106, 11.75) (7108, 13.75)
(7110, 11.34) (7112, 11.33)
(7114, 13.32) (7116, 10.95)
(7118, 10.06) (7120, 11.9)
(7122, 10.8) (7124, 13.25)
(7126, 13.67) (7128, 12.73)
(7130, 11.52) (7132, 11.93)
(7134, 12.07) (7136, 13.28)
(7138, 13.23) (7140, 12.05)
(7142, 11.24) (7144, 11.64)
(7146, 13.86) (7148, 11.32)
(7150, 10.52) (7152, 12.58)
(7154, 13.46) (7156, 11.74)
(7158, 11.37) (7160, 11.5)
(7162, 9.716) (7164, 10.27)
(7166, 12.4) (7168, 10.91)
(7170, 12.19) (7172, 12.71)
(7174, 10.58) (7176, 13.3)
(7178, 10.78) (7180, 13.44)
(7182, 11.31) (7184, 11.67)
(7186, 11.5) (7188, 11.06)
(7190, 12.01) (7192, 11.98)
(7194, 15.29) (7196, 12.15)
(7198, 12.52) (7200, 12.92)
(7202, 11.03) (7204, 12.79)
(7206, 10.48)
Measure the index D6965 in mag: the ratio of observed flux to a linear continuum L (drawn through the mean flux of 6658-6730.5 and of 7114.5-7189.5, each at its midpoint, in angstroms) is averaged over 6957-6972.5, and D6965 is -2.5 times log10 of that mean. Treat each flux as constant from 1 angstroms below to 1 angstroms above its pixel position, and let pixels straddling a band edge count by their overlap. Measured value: 0.11 mag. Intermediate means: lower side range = 13.4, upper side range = 11.9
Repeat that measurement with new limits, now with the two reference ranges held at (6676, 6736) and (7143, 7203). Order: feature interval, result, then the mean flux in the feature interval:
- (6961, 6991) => 0.08 mag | 11.7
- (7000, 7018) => 0.07 mag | 11.6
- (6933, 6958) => 0.08 mag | 11.8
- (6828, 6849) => 0.05 mag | 12.4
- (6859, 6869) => 0.32 mag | 9.65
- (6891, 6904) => 0.09 mag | 11.8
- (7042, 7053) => 0.22 mag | 10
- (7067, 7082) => 0.04 mag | 11.8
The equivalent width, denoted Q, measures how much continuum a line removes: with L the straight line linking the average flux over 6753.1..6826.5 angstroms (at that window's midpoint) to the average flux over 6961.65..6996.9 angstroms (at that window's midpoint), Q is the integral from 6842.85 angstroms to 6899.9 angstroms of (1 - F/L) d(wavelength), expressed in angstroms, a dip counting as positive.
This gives 3.7 angstroms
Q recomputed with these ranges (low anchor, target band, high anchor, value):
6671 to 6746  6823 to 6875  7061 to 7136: 3.7 angstroms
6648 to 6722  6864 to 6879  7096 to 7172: 2.6 angstroms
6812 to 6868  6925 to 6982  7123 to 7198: 1.9 angstroms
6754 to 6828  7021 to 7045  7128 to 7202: 1.3 angstroms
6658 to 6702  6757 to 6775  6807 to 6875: -1.0 angstroms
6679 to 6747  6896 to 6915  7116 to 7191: 0.8 angstroms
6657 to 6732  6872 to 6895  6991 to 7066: 1.2 angstroms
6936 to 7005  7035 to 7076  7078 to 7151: 2.0 angstroms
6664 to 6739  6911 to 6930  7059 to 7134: 1.2 angstroms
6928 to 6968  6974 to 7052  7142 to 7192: 1.1 angstroms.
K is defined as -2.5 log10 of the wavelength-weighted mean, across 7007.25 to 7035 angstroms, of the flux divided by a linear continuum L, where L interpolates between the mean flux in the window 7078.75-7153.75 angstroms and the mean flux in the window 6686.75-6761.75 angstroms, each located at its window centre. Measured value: 0.10 mag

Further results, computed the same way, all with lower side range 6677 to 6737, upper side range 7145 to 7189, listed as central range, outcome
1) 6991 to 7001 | 0.033 mag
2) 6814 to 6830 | -0.012 mag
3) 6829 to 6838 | 0.054 mag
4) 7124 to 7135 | -0.053 mag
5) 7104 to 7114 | -0.023 mag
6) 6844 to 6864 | 0.055 mag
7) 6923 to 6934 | 0.042 mag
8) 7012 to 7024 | 0.172 mag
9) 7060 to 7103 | -0.012 mag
